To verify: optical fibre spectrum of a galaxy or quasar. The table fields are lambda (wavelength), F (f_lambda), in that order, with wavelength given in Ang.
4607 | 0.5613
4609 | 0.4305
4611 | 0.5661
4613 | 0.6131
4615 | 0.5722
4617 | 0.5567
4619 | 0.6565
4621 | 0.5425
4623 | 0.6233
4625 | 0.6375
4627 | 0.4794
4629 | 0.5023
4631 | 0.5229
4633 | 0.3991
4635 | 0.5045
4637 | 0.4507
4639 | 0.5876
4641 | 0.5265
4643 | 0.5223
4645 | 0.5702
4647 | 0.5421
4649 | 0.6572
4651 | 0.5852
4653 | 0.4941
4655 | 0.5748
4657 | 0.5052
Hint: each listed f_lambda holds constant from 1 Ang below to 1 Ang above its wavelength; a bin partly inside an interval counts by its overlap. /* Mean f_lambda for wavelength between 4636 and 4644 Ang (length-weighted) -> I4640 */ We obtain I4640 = 0.522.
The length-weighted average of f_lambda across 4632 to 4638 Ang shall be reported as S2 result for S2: 0.451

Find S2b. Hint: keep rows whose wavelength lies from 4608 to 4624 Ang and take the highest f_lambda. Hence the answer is 0.6565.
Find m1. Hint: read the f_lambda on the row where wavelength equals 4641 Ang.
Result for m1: 0.5265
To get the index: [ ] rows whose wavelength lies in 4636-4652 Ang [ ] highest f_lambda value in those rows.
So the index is 0.6572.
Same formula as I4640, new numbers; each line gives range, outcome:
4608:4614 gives 0.537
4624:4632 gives 0.536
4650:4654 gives 0.54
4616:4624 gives 0.595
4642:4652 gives 0.575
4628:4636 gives 0.482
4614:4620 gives 0.595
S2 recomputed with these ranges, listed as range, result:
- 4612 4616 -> 0.593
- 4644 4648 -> 0.556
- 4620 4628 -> 0.571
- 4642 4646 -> 0.546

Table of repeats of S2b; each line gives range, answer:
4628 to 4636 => 0.5229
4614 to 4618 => 0.5722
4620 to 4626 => 0.6375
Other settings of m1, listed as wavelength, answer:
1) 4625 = 0.6375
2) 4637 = 0.4507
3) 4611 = 0.5661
